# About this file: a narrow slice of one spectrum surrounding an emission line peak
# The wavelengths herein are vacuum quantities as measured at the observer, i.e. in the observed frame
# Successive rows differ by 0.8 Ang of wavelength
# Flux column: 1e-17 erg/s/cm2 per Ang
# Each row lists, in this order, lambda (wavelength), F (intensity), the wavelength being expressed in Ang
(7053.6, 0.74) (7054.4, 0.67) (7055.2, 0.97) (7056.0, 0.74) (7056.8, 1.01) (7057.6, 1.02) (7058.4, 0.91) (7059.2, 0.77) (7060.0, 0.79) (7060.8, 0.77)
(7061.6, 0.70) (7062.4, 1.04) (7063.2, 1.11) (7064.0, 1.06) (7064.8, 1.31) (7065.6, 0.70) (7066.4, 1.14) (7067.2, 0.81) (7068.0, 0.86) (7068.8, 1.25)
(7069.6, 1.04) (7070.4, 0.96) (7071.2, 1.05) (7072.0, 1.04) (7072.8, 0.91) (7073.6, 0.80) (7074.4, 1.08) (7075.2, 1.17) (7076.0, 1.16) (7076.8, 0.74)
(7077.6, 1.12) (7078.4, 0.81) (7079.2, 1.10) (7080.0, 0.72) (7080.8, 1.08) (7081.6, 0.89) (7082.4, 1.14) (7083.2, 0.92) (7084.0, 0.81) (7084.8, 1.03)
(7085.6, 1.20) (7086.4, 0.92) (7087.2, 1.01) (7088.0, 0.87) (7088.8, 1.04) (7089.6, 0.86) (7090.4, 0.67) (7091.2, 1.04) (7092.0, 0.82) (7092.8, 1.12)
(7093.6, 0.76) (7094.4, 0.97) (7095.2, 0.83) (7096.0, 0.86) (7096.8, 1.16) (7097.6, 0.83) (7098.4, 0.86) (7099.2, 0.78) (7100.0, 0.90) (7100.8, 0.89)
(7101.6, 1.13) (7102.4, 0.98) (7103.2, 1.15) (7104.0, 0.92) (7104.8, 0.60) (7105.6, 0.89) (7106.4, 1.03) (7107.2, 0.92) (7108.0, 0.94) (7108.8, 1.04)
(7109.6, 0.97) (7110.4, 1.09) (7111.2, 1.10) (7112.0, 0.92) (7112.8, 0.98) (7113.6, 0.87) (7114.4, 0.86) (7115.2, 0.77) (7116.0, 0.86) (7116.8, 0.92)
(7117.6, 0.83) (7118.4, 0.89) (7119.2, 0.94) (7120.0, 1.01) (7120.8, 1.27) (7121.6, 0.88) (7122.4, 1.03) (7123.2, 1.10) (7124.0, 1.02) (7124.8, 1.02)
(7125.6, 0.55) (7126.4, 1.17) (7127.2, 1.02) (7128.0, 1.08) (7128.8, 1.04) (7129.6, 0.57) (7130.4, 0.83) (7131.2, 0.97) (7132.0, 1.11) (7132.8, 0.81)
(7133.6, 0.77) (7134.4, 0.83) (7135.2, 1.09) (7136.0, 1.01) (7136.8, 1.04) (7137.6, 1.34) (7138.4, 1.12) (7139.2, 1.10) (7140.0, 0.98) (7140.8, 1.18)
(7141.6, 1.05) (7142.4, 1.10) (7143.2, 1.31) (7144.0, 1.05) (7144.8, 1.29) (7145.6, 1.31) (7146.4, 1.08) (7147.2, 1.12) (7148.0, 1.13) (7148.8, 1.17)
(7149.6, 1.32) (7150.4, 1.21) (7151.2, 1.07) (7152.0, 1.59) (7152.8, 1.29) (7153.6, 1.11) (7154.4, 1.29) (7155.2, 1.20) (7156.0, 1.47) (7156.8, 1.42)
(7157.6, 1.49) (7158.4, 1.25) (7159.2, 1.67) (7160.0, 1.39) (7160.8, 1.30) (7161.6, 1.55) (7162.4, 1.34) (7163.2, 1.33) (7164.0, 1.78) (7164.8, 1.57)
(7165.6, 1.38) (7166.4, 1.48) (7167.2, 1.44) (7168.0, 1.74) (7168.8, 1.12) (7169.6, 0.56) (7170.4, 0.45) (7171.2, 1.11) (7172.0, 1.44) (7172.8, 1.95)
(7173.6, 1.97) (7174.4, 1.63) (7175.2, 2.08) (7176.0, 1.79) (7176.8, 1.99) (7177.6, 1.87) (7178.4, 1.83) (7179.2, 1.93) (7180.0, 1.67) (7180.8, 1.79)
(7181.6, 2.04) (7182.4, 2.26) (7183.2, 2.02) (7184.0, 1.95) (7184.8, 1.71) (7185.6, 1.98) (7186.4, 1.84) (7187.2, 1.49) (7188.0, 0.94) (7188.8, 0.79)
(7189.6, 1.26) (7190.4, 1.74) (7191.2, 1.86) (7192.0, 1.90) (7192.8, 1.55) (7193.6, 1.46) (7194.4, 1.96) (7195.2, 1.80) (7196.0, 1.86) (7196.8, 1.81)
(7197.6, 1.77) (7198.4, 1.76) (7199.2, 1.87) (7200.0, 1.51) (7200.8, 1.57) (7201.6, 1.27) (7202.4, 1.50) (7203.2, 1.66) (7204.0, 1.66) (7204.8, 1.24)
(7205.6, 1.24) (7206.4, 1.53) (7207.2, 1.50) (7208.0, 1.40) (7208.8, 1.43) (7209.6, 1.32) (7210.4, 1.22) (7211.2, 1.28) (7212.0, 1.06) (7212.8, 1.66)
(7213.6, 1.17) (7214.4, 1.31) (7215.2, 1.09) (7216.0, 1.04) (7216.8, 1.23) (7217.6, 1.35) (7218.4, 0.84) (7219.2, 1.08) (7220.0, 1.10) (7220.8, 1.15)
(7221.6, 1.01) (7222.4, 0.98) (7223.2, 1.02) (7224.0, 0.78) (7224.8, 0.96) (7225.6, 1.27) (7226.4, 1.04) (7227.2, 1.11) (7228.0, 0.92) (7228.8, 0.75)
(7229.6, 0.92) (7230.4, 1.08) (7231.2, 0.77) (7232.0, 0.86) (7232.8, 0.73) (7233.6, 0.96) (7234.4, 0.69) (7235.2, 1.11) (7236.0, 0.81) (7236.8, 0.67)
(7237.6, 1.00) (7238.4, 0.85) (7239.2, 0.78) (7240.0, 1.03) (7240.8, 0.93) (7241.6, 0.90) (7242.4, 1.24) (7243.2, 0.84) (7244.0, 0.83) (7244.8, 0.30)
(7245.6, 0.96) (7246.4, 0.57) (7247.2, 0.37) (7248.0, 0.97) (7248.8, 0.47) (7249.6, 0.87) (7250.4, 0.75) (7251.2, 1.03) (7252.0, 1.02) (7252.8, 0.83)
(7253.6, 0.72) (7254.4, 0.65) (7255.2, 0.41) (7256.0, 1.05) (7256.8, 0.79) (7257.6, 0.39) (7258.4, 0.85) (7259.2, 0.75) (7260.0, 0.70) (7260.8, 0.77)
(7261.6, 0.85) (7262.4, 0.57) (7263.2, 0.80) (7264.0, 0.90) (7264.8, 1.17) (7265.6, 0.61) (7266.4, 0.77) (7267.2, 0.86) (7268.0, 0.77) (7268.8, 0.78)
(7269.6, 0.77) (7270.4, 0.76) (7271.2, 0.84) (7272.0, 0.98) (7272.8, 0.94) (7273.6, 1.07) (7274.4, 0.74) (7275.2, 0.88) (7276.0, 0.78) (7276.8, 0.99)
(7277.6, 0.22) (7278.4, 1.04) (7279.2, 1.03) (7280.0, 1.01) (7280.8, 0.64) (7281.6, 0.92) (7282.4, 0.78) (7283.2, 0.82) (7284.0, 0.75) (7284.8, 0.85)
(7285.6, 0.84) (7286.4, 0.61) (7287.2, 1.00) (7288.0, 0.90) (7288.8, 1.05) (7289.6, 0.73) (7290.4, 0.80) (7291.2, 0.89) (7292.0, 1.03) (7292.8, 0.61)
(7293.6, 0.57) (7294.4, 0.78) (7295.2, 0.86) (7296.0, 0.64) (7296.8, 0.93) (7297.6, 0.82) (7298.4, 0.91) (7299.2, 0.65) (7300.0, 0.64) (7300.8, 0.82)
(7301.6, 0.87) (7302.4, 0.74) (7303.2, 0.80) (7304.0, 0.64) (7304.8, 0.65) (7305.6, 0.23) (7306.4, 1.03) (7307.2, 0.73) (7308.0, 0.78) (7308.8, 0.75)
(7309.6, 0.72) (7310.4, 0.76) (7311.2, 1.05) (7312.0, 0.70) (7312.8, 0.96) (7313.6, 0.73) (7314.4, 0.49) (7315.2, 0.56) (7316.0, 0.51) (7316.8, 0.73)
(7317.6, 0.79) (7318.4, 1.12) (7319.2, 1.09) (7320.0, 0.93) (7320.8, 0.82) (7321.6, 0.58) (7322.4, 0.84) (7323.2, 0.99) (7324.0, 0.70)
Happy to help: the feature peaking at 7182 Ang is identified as Mg II 2798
